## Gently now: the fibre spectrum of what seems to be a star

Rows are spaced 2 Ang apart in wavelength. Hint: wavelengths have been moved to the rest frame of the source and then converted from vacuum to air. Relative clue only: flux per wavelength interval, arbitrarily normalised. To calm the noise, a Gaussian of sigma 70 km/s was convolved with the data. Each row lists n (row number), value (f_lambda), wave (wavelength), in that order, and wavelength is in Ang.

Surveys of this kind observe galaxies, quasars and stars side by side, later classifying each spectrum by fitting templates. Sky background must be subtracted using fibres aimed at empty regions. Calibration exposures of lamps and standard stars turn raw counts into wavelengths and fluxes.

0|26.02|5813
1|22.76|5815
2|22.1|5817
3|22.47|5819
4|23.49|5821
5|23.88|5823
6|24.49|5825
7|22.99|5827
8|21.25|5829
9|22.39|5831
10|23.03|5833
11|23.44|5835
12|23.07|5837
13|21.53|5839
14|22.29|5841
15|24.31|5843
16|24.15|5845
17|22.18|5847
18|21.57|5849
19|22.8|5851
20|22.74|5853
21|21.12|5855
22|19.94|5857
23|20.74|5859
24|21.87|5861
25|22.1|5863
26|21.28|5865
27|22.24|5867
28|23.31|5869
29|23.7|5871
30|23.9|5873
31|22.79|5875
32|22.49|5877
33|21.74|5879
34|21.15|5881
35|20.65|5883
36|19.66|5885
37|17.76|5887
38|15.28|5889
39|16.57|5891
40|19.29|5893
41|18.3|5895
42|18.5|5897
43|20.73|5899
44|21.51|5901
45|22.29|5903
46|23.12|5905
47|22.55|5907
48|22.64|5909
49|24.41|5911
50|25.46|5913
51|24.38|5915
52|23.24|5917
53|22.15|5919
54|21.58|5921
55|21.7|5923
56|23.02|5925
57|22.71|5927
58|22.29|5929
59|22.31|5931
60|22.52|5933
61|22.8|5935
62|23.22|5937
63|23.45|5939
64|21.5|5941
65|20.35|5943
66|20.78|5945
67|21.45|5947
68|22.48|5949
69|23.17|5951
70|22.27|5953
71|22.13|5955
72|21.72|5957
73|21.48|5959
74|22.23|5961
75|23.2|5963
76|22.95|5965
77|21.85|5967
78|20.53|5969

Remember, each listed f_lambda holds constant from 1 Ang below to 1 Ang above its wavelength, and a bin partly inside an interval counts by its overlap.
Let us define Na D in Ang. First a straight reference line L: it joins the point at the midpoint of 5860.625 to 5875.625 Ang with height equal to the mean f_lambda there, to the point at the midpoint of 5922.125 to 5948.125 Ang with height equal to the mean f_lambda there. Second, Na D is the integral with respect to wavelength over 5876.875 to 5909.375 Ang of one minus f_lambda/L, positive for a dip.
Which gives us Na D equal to 3.38 Ang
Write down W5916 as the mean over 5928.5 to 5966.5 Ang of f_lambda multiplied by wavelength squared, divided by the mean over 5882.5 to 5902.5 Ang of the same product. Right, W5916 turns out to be 1.2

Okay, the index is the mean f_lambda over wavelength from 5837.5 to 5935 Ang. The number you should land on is 21.8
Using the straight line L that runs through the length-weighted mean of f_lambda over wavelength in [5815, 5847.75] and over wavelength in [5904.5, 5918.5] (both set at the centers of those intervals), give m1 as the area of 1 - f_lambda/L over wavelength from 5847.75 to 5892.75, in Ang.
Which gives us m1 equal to 4.2 Ang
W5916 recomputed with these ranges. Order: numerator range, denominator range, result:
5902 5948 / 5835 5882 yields 1.04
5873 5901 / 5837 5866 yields 0.91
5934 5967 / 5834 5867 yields 1.03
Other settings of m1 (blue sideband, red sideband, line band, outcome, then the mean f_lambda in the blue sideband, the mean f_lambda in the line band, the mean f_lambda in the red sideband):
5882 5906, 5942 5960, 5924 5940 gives -1.37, 19.5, 22.8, 21.8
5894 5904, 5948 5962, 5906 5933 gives -2.54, 20.3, 22.9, 22.2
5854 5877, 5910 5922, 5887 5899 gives 2.64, 22.1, 17.9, 23.5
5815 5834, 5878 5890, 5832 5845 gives -0.58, 22.9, 23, 19.4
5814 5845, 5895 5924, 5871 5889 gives 1.18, 22.9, 21.1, 22.3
